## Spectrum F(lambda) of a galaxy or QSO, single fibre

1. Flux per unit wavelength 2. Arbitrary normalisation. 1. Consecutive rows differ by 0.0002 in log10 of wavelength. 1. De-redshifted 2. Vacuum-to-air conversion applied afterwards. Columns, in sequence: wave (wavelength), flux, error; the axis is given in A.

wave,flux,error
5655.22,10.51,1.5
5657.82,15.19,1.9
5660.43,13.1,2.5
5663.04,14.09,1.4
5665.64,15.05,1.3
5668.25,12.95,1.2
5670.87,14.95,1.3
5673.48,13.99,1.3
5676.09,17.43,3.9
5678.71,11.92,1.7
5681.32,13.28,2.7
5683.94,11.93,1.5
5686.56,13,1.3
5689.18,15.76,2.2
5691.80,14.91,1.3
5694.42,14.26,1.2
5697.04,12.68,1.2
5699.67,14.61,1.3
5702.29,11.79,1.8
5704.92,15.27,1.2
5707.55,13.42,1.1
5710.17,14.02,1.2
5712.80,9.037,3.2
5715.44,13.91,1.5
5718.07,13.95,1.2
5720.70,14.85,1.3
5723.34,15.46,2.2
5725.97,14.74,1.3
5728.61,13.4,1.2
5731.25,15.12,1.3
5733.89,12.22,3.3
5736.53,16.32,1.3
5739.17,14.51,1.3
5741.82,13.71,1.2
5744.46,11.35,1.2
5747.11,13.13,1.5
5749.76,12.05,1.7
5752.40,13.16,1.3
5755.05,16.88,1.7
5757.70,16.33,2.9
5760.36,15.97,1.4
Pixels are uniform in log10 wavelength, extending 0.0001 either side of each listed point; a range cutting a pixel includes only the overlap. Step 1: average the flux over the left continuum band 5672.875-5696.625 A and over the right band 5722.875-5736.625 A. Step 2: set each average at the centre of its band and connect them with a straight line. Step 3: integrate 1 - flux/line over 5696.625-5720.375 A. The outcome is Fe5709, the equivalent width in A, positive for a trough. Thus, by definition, 1.5 A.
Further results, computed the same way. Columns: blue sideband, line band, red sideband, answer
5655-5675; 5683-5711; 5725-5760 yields 0.42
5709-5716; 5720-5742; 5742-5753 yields -3.91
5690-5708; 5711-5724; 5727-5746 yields 0.47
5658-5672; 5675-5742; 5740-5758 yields -0.08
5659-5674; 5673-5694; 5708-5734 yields -0.15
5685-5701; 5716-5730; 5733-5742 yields -0.17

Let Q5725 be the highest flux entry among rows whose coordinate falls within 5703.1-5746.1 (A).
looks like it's 16.32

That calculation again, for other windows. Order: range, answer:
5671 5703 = 17.43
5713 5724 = 15.46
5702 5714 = 15.27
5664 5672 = 15.05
